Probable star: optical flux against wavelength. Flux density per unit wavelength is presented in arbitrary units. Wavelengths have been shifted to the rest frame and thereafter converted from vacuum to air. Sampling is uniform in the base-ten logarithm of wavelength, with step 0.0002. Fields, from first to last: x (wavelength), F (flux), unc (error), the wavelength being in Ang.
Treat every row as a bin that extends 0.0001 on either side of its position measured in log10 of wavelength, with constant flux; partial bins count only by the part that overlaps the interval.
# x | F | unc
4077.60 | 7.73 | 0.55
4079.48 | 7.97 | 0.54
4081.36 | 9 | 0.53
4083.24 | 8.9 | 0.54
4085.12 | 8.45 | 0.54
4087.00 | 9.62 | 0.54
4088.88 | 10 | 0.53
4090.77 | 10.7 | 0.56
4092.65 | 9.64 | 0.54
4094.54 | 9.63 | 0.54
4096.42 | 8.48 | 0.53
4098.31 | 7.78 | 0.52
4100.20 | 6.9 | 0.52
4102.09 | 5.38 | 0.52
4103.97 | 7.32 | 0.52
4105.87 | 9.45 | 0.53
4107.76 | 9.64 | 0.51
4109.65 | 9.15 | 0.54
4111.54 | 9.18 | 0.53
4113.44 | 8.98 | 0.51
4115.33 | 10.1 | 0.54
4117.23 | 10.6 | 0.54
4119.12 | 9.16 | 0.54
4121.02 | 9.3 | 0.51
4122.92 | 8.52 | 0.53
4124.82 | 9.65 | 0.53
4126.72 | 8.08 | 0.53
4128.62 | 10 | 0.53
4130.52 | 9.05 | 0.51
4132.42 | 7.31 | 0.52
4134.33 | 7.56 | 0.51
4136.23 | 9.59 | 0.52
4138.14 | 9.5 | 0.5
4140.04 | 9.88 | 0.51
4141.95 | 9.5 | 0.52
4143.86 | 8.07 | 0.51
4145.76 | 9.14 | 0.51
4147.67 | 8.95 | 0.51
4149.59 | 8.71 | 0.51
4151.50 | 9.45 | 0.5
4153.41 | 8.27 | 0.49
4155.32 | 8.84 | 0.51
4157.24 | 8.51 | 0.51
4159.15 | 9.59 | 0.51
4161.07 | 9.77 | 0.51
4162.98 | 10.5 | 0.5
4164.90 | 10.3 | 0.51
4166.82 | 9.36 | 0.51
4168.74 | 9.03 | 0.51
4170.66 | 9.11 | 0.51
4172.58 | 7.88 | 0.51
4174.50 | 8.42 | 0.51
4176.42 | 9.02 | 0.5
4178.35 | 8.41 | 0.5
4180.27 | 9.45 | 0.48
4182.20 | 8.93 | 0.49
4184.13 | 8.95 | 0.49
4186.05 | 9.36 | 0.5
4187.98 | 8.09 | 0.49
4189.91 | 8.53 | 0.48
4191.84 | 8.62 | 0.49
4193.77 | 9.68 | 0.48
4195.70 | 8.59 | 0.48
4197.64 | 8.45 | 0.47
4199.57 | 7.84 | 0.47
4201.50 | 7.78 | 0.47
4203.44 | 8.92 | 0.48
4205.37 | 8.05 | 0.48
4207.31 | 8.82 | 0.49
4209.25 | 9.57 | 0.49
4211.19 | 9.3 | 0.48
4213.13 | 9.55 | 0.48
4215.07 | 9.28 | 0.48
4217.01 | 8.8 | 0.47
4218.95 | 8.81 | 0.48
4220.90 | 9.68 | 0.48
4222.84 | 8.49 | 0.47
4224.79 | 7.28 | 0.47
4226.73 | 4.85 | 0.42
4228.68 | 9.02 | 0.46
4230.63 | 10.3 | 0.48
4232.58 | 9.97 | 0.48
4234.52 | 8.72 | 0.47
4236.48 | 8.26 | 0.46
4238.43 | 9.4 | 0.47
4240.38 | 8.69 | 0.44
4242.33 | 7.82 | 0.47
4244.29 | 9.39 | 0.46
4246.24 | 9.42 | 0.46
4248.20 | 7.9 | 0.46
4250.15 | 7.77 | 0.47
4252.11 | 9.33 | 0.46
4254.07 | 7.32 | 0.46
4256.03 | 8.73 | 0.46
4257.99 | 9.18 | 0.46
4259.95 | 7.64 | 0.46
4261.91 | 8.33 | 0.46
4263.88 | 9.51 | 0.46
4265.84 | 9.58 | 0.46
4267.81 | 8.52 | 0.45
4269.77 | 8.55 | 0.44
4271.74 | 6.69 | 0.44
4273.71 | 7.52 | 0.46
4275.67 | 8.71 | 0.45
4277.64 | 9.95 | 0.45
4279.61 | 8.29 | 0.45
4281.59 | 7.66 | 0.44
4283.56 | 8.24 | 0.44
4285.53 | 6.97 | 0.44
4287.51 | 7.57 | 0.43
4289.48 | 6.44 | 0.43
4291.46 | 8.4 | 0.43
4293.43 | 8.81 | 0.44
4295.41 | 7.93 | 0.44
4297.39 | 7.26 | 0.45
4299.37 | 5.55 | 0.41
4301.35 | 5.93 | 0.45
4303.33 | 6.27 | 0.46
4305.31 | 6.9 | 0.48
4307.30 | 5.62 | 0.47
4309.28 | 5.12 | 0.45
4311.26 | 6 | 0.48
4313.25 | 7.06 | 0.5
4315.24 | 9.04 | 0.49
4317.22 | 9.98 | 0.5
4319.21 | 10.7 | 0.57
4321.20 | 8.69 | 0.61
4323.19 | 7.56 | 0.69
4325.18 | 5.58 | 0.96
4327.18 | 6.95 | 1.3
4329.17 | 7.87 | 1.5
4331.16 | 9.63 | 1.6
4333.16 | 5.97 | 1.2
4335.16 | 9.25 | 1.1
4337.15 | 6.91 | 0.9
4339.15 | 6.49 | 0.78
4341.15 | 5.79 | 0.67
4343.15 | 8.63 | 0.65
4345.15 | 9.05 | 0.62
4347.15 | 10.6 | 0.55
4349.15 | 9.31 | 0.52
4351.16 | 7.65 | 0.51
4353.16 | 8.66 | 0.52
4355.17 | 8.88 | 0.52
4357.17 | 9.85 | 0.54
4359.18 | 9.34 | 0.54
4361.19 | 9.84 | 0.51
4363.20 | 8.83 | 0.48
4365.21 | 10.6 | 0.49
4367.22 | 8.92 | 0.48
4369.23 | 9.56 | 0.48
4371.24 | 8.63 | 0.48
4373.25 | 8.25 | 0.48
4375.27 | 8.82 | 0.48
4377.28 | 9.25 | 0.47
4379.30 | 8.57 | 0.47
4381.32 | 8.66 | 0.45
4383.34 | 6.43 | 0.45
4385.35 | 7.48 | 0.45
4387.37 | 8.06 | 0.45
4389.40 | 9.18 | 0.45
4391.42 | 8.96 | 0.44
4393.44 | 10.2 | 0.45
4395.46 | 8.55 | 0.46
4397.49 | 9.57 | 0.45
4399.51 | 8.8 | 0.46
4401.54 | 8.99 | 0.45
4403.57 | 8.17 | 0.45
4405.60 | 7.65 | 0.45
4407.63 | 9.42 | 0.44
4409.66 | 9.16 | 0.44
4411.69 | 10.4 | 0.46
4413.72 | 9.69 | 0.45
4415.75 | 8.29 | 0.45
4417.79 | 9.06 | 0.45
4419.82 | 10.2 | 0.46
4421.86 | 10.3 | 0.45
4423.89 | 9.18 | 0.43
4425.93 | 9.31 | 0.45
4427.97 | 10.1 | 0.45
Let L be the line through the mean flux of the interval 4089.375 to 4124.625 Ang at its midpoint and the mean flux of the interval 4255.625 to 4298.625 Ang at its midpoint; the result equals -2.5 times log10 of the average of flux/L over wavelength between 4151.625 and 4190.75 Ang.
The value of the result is -0.05 mag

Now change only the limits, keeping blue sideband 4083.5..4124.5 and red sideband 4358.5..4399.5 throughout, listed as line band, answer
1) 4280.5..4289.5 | 0.189 mag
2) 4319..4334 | 0.151 mag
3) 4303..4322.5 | 0.174 mag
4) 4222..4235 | 0.070 mag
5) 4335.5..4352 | 0.100 mag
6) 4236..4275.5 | 0.054 mag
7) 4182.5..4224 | 0.015 mag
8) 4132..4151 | 0.009 mag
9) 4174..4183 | 0.009 mag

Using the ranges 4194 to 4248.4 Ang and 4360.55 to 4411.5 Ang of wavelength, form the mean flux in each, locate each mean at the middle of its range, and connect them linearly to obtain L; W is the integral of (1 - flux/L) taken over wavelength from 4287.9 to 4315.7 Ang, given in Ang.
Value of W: 6.1 Ang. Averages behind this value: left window 8.7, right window 8.84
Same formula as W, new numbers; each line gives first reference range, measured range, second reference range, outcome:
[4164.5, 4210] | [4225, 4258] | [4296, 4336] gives -1.5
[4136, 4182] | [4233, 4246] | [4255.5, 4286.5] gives -0.3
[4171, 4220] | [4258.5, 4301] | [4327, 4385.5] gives 3.2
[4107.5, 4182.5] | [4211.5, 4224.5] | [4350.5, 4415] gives 0.0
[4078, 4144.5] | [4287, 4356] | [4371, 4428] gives 9.8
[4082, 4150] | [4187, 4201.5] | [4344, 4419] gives 0.7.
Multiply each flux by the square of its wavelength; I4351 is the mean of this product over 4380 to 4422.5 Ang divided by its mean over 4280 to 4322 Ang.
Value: 1.3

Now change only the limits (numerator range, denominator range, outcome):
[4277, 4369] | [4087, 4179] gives 0.97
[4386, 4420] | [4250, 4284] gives 1.14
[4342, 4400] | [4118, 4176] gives 1.10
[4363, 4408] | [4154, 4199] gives 1.07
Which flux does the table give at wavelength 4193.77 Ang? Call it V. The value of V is 9.68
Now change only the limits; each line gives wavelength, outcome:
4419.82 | 10.2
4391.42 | 8.96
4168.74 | 9.03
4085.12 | 8.45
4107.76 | 9.64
